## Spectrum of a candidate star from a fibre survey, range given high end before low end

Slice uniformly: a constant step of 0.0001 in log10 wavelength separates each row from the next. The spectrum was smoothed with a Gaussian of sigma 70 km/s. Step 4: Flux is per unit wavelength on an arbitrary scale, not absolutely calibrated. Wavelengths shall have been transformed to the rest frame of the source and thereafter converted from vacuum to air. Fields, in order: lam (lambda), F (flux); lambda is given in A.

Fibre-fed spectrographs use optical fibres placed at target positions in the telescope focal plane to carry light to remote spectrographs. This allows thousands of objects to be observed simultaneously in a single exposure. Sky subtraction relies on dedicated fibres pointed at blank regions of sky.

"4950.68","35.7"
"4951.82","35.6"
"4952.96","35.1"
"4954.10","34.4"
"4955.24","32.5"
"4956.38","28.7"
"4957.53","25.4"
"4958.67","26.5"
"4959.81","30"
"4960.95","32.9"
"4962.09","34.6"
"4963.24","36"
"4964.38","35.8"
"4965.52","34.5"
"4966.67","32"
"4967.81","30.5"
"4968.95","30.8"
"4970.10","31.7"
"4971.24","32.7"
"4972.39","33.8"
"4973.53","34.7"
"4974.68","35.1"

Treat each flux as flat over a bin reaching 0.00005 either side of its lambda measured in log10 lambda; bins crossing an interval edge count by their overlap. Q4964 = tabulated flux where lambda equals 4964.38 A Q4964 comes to 35.8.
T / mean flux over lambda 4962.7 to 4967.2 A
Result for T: 34.6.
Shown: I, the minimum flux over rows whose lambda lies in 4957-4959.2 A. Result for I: 25.4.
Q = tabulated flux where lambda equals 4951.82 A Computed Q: 35.6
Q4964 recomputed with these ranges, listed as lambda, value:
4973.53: 34.7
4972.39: 33.8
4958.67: 26.5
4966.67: 32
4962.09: 34.6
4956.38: 28.7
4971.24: 32.7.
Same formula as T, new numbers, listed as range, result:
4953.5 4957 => 31.8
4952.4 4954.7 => 34.7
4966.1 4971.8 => 31.6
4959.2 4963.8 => 33.3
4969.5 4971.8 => 32.2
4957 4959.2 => 26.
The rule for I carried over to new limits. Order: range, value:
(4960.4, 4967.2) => 32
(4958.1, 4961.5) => 26.5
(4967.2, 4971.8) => 30.5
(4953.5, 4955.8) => 32.5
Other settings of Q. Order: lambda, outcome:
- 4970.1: 31.7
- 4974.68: 35.1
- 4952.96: 35.1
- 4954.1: 34.4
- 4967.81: 30.5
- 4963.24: 36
